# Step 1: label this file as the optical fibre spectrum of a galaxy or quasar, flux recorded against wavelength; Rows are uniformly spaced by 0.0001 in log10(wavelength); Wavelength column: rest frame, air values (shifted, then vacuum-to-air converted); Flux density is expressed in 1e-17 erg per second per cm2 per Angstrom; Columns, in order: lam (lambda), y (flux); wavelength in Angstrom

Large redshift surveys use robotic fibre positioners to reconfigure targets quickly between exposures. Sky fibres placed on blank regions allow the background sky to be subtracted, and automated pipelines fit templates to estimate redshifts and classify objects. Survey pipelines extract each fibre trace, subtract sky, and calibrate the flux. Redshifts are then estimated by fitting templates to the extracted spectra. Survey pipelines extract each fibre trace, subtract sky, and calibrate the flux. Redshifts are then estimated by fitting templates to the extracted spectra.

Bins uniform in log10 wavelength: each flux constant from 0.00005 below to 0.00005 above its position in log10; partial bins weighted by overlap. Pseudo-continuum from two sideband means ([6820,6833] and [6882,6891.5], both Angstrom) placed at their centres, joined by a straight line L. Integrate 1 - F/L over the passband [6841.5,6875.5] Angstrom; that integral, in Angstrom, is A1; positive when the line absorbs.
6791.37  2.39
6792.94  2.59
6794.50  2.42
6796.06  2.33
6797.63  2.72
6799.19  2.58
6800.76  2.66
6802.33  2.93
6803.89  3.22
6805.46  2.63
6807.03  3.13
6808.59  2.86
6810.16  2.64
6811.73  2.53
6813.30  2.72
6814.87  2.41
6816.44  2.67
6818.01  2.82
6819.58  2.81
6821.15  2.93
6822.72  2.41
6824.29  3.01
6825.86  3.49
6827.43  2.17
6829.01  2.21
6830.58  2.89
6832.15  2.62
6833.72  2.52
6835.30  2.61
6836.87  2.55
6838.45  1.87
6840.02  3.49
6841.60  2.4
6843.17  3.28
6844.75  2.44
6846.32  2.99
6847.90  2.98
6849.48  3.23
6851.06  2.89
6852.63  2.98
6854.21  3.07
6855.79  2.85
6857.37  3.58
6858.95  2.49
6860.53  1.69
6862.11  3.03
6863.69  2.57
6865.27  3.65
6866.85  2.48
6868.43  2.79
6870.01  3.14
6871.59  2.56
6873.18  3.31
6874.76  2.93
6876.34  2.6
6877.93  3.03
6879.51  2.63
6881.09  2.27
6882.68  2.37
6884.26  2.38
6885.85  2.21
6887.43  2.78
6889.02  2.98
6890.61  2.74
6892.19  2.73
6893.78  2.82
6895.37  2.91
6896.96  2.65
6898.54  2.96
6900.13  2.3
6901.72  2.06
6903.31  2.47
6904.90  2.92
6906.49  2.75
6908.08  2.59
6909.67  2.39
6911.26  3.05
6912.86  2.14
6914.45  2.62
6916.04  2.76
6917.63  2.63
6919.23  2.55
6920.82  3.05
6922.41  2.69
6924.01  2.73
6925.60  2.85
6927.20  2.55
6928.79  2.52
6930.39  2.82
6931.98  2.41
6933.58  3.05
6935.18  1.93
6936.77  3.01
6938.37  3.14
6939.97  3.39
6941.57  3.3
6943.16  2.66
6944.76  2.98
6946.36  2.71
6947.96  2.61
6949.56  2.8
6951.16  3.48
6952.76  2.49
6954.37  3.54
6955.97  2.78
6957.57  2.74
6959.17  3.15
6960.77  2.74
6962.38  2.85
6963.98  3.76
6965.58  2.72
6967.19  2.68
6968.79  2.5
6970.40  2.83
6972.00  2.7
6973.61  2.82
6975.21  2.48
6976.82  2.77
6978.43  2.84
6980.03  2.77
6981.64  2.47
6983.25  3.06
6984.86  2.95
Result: -3.1 Angstrom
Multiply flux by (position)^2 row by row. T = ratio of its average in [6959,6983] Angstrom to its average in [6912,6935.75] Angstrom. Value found 1.1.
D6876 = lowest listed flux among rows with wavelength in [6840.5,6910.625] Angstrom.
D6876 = 1.69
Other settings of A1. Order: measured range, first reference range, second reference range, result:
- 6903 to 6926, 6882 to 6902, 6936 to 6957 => 0.77 Angstrom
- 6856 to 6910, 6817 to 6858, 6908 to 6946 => 1.42 Angstrom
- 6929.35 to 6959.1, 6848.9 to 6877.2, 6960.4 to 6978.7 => -0.64 Angstrom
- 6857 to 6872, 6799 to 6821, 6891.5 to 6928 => -0.41 Angstrom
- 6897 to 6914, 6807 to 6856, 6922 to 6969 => 1.54 Angstrom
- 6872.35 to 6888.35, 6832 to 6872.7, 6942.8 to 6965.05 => 1.08 Angstrom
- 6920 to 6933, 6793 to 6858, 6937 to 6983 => 0.67 Angstrom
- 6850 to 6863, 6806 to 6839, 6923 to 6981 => -0.57 Angstrom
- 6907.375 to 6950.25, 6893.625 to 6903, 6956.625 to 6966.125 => 0.81 Angstrom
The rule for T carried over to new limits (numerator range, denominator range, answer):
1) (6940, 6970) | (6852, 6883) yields 1.07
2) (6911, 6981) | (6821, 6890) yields 1.05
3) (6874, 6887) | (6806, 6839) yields 0.98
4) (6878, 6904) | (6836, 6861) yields 0.93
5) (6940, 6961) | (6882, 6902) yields 1.14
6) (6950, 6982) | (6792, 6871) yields 1.08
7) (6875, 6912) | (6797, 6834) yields 0.99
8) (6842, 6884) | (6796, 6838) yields 1.06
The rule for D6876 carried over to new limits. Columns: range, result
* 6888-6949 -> 1.93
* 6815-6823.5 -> 2.41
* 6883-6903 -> 2.06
